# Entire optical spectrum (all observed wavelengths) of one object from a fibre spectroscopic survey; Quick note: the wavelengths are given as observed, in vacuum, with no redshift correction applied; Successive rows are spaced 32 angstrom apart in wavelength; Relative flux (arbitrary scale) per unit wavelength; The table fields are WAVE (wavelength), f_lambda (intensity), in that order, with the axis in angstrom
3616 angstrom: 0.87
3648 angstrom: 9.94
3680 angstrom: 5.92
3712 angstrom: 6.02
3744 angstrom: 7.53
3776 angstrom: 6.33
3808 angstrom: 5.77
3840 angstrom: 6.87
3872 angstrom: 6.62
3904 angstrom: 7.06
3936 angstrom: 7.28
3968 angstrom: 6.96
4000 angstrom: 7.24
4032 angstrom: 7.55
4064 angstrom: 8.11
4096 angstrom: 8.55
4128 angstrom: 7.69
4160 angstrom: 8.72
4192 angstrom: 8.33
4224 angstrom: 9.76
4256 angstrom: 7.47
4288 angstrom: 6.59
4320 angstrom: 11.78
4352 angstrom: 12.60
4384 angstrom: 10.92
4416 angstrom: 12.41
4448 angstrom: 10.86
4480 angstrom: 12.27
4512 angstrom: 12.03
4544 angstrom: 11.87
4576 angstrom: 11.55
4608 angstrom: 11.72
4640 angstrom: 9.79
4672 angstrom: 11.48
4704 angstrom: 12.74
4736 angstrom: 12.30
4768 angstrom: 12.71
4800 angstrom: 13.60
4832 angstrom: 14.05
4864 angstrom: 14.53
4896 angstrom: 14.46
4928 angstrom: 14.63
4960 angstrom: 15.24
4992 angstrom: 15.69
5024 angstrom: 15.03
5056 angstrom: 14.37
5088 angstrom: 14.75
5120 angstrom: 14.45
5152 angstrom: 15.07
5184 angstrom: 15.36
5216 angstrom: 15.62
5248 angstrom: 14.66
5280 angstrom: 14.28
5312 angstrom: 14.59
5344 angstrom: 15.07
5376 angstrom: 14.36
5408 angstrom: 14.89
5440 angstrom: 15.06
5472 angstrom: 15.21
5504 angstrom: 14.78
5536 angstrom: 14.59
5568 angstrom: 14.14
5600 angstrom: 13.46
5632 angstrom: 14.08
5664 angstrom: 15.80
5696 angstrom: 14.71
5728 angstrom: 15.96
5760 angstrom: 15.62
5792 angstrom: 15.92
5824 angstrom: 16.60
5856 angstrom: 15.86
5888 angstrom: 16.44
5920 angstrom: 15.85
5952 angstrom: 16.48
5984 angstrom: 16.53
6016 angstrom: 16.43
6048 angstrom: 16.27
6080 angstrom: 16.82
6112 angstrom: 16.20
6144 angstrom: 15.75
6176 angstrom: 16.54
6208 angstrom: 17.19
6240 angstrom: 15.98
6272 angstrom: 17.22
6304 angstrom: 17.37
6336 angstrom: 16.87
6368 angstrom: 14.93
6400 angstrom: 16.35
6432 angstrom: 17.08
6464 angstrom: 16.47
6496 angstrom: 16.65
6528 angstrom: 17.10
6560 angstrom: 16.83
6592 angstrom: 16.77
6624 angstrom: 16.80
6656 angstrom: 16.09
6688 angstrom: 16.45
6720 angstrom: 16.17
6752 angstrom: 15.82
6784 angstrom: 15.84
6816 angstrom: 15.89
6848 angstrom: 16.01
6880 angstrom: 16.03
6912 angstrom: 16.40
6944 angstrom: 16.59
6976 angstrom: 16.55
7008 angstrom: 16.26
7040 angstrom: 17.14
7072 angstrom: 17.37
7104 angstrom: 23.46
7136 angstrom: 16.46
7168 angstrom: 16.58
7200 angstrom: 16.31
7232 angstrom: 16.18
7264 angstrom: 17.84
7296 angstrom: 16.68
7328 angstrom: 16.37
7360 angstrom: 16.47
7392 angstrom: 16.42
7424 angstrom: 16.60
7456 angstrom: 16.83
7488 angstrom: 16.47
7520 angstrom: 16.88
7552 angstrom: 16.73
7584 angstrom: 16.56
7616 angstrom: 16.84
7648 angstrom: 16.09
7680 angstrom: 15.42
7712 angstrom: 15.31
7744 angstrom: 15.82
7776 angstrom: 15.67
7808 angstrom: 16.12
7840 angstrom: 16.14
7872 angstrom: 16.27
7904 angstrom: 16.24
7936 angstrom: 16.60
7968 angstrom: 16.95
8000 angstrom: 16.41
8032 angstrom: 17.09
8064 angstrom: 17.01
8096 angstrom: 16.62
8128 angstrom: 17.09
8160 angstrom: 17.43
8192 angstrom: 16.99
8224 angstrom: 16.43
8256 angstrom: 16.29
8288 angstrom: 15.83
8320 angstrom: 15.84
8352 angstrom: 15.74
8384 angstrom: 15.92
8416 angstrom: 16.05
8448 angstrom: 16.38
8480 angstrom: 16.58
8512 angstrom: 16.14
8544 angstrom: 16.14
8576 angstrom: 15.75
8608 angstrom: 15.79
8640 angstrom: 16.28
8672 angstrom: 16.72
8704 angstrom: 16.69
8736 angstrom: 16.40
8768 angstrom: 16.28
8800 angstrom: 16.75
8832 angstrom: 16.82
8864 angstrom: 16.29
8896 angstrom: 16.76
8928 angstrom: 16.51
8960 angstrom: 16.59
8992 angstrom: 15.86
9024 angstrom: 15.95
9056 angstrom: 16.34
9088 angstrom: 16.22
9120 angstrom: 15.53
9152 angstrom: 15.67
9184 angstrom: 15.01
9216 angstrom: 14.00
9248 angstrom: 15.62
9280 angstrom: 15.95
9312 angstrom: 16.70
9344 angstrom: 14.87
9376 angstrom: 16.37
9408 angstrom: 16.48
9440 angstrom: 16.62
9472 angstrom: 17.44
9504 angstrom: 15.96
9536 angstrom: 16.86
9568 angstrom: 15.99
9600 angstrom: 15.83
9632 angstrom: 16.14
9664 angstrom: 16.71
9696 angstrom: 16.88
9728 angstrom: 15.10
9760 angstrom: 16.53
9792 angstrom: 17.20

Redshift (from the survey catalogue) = 0.080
